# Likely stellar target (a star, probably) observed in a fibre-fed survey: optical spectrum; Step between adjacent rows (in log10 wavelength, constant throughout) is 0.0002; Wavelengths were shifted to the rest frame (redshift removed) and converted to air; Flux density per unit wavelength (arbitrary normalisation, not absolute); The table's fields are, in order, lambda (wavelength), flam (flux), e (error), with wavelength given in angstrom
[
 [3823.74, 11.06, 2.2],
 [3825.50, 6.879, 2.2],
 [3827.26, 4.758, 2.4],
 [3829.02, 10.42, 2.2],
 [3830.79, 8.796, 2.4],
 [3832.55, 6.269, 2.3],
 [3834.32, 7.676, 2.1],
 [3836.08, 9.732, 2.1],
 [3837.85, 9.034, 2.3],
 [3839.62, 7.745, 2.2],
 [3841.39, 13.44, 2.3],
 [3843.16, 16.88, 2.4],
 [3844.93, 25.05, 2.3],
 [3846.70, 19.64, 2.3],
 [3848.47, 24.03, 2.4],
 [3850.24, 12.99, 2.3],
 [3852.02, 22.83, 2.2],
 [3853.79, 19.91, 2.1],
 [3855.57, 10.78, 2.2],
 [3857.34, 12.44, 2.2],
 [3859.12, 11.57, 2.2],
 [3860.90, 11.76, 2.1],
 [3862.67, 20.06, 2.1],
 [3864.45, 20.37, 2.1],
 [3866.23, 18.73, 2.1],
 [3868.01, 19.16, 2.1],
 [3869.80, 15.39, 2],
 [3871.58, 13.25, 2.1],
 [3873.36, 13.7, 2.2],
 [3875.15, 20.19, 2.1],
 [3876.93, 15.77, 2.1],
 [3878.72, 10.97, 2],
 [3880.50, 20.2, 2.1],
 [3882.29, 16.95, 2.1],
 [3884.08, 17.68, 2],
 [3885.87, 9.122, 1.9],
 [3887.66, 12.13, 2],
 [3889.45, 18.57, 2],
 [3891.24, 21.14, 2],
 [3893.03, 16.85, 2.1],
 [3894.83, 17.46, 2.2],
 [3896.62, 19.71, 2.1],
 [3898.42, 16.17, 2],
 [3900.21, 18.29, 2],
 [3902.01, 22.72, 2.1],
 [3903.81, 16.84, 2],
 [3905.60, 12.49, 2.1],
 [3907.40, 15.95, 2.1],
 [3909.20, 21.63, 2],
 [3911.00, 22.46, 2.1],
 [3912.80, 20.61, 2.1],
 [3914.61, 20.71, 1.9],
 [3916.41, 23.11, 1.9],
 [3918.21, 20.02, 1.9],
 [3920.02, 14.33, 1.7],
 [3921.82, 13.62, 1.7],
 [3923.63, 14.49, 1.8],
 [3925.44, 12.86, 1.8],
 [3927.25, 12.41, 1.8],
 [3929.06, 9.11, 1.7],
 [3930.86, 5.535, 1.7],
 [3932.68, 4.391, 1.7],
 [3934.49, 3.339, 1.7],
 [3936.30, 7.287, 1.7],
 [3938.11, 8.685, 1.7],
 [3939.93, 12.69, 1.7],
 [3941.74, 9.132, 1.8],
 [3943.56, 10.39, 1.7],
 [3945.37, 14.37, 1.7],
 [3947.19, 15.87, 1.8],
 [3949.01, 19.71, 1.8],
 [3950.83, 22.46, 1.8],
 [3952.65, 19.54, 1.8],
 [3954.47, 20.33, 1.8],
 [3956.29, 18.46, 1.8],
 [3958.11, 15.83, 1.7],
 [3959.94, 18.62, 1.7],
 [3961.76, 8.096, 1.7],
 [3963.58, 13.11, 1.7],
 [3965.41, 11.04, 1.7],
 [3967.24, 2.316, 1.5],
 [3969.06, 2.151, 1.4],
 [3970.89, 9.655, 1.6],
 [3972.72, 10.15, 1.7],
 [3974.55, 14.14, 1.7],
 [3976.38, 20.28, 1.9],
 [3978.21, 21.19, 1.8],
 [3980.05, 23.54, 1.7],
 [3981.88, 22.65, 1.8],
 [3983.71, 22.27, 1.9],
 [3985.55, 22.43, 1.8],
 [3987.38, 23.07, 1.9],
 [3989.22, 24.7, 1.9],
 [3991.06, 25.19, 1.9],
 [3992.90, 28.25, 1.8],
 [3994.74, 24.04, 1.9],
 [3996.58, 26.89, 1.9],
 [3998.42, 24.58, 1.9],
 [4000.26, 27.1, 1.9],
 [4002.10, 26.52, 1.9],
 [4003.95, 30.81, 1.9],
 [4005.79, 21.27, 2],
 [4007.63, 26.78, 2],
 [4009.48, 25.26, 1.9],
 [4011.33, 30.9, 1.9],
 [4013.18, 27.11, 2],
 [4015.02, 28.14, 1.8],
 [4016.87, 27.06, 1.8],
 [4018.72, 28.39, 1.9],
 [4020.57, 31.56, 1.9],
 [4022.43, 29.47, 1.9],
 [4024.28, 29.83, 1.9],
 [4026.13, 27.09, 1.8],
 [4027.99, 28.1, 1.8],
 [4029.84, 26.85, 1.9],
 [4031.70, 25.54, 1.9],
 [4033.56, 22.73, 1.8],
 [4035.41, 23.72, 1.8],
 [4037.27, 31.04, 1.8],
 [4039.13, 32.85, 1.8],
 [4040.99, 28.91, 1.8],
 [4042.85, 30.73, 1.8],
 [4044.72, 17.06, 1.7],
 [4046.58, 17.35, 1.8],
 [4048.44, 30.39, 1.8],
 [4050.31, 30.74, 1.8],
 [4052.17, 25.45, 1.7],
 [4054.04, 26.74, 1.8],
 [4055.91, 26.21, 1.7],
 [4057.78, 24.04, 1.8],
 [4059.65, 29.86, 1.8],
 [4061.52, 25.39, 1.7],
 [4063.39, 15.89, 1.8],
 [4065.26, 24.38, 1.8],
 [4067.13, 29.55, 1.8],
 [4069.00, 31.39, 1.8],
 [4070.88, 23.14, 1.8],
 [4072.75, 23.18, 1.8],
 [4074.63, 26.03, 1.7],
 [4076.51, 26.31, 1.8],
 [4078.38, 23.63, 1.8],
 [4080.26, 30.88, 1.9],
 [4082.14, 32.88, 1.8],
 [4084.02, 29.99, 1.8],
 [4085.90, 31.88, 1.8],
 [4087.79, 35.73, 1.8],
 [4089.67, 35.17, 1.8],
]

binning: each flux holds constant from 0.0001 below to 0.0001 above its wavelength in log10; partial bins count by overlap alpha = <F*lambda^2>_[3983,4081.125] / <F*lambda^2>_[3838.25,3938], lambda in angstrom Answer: 1.8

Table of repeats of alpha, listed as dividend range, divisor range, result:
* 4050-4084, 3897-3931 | 1.70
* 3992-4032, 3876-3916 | 1.65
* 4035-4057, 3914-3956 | 2.07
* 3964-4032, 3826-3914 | 1.57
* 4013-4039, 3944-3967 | 1.81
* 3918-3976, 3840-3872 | 0.76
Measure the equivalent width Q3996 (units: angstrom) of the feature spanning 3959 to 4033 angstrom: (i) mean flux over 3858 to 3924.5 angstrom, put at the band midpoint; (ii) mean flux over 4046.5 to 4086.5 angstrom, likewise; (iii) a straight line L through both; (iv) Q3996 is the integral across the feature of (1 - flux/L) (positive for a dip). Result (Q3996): 2.29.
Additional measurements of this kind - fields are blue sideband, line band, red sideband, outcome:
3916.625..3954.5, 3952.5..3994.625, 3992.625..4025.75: 6.65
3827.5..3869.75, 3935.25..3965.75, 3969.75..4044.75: 9.90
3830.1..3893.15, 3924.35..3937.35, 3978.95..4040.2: 7.95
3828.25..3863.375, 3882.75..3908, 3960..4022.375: -0.26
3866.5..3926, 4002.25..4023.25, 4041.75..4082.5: -4.09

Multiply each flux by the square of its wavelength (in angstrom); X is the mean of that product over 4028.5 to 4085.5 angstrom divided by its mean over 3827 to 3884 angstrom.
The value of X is 1.97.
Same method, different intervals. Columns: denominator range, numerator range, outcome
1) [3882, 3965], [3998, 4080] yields 1.85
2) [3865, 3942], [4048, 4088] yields 1.94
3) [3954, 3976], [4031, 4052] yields 2.29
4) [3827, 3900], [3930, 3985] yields 0.94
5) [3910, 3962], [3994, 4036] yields 1.93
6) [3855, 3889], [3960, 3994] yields 1.17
